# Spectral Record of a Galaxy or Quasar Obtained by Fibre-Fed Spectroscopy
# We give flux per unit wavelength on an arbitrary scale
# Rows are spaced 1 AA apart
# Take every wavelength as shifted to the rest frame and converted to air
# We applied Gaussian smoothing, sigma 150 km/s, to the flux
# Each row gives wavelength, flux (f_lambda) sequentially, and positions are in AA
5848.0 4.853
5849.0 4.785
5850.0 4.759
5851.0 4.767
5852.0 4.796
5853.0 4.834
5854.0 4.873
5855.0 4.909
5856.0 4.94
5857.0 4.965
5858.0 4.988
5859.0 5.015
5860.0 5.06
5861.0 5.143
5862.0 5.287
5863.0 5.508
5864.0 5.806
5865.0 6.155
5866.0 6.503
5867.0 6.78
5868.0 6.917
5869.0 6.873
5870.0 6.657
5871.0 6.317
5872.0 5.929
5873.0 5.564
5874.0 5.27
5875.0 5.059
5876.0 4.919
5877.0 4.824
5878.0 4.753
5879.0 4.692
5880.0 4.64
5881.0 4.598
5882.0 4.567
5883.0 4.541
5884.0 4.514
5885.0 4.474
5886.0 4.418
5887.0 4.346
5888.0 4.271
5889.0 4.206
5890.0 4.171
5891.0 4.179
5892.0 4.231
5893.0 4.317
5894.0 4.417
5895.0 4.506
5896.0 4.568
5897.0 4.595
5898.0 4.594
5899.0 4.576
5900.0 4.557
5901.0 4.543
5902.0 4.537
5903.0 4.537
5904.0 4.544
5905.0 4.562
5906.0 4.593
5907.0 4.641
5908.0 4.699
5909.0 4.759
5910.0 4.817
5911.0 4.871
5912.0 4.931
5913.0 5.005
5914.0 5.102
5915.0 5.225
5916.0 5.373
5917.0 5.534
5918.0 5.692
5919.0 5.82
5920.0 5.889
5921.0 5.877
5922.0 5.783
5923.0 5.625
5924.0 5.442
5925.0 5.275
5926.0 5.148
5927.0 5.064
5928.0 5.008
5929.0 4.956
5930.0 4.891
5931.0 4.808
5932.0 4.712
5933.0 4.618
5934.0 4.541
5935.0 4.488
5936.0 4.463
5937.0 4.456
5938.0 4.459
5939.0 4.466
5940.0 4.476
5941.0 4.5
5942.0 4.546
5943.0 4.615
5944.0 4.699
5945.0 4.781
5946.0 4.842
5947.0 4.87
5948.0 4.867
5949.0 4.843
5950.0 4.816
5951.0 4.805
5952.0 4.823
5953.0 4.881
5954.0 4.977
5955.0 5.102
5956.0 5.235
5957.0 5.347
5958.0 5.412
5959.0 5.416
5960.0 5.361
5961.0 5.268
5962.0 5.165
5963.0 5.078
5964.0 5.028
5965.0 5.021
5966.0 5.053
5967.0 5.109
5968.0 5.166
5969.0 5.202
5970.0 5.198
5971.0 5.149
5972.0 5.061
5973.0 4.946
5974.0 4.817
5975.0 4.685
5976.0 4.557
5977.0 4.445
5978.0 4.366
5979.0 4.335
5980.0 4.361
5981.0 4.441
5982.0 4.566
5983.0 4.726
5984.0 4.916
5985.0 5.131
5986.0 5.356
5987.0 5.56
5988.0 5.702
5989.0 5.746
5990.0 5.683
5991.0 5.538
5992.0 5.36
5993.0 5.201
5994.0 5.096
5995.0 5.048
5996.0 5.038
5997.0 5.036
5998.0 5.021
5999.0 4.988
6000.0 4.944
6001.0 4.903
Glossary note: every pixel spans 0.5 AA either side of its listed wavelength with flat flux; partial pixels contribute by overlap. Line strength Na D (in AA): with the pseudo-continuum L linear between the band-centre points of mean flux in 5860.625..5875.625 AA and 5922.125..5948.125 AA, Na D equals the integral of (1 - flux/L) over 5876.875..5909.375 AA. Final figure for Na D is 6.0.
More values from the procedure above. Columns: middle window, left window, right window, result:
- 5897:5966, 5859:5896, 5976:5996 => 1.7 AA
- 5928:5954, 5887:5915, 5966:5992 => 0.5 AA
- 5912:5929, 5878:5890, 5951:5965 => -2.1 AA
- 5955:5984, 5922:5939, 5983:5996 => 1.2 AA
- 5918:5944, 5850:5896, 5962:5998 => 0.4 AA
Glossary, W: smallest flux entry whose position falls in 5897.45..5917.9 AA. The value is 4.537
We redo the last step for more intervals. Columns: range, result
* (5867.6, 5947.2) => 4.171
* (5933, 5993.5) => 4.335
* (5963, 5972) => 5.021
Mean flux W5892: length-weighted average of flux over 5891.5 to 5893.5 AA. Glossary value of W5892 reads 4.27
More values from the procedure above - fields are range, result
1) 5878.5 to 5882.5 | 4.62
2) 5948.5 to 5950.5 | 4.83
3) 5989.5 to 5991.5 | 5.61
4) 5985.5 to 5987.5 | 5.46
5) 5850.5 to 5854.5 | 4.82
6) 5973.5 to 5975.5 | 4.75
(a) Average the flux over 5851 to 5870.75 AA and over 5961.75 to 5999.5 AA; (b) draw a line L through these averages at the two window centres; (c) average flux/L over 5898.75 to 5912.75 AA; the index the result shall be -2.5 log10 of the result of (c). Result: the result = 0.152 mag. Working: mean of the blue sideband 5.57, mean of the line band 4.66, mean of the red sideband 5.02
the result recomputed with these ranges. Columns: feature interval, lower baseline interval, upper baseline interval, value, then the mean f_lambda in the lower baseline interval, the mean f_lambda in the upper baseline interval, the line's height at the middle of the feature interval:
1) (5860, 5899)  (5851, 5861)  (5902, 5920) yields -0.03 mag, 4.93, 5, 4.96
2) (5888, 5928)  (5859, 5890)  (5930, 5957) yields 0.02 mag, 5.26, 4.73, 5.01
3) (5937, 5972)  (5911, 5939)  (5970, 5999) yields 0.02 mag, 5.1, 5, 5.05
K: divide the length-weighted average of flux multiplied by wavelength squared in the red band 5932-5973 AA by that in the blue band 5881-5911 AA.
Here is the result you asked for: 1.1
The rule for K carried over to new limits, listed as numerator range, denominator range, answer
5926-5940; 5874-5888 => 1.03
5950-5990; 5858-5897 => 1.02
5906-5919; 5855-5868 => 0.93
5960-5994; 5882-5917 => 1.12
